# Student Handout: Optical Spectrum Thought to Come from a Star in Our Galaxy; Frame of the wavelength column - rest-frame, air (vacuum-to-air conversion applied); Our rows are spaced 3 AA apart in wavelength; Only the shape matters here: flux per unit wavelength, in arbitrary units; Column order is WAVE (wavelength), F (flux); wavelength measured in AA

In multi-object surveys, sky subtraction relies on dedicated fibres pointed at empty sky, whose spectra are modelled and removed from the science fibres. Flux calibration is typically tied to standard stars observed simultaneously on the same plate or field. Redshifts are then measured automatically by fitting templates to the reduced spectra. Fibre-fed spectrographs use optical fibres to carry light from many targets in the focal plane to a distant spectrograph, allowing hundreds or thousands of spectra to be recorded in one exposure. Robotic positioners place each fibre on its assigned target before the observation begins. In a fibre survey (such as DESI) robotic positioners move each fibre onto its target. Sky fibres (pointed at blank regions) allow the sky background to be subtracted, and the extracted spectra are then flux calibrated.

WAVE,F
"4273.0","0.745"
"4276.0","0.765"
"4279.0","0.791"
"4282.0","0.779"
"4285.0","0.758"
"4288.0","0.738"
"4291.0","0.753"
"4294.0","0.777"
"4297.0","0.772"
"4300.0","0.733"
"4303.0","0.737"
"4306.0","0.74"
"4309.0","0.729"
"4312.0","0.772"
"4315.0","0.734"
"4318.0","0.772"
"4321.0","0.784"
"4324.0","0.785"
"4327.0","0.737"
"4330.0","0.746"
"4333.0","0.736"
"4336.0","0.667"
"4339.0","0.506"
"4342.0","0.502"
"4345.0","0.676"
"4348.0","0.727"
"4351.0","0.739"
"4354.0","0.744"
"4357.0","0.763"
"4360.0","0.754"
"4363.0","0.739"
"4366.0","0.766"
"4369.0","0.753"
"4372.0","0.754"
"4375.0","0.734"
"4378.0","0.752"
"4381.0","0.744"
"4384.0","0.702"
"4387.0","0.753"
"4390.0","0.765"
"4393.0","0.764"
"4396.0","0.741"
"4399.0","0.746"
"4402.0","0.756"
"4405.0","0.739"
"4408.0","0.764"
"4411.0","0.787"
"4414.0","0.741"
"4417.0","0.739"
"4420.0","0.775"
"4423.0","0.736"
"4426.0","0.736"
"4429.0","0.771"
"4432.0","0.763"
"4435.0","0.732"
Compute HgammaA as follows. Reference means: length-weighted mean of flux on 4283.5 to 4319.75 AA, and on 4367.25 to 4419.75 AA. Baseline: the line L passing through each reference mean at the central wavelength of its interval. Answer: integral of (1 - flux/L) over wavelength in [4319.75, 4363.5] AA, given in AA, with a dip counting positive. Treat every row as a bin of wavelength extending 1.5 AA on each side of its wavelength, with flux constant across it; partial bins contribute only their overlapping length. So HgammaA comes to 2.6 AA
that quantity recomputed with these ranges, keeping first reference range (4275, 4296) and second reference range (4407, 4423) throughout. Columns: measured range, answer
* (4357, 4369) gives 0.1 AA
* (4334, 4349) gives 2.9 AA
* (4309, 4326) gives 0.0 AA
